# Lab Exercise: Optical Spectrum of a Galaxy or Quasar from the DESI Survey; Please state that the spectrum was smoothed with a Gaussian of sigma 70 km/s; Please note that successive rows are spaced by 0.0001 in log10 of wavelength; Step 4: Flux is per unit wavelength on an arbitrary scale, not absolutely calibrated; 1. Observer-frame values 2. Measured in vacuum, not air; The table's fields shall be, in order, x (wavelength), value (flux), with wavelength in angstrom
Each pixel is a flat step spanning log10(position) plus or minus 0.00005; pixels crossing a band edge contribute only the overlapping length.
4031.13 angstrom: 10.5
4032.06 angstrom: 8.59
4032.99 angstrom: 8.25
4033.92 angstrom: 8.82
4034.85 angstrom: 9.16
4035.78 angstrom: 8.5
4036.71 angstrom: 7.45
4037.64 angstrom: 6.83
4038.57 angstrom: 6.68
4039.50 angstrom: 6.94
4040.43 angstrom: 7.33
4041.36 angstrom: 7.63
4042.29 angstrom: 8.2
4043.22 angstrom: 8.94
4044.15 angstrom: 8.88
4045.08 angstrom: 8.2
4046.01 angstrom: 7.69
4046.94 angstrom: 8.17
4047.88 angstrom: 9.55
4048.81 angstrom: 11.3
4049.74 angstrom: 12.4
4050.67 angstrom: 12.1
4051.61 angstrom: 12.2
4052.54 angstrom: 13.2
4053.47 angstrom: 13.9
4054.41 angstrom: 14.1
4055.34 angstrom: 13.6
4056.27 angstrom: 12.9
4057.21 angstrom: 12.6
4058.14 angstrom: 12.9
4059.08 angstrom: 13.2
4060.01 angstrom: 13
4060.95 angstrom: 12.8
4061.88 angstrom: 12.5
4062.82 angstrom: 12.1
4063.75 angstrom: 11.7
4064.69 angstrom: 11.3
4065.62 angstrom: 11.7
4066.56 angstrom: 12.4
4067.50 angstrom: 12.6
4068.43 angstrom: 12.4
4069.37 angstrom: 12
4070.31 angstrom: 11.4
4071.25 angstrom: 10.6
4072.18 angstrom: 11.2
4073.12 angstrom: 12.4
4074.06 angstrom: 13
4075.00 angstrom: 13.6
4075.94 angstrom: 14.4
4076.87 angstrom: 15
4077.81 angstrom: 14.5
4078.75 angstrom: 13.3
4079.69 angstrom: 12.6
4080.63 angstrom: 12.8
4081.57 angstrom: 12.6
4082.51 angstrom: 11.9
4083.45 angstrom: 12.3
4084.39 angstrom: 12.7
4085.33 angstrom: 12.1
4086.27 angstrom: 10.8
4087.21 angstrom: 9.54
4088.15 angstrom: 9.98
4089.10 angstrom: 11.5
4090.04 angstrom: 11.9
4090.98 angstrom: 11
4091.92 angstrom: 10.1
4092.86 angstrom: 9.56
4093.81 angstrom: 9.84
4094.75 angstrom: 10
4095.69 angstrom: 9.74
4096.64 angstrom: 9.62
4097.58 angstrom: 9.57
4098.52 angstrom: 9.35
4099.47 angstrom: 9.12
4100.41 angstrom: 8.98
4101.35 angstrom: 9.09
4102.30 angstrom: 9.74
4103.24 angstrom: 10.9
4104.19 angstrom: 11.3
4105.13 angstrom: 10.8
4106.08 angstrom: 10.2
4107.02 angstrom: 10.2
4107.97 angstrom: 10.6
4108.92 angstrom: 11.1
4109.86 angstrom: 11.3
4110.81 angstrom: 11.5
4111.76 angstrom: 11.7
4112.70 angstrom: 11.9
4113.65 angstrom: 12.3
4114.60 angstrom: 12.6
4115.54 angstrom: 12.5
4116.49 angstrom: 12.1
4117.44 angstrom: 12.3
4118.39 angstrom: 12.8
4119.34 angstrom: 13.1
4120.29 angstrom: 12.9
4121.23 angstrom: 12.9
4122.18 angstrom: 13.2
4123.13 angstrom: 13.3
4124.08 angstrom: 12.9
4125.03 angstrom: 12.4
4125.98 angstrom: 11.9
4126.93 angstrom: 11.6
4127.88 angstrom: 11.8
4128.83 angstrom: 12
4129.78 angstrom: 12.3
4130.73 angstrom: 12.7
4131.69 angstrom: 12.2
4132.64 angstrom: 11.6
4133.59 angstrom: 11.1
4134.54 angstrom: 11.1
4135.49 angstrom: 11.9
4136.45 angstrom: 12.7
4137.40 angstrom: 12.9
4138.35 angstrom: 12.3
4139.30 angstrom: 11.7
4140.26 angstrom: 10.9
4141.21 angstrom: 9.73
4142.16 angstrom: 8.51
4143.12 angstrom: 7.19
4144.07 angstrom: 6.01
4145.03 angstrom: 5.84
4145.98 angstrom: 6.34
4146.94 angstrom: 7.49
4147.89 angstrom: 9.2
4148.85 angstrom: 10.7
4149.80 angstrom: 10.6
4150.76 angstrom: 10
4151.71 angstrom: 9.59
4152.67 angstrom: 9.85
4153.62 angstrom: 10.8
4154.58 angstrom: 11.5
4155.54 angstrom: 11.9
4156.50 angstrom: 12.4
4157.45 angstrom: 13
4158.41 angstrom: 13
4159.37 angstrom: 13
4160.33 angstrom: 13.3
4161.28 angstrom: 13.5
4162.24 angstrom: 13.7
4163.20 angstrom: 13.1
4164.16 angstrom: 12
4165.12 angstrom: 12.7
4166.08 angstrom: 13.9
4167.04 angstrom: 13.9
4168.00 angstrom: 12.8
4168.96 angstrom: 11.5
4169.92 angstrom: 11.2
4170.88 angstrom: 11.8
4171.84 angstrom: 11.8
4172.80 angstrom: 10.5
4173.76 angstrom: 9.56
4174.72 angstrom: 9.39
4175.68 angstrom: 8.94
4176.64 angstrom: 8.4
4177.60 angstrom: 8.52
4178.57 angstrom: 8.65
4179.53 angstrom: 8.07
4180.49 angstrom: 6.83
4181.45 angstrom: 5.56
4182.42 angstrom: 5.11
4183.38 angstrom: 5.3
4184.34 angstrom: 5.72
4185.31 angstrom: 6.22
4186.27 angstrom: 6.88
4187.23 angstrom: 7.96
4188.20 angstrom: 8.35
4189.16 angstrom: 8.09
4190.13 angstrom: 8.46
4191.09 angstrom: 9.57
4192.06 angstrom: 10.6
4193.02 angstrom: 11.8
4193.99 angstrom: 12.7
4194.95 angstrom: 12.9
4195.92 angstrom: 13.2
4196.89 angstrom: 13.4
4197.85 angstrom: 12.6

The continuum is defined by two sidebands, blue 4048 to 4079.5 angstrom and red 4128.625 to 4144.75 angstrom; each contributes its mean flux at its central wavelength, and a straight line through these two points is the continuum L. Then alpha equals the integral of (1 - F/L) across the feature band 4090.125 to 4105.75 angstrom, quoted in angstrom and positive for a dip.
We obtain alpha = 2.5 angstrom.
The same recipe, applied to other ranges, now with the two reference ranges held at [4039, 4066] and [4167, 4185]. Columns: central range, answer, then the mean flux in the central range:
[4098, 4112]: -0.26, 10.4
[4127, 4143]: -2.99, 11.5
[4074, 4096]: -2.77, 11.9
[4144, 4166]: -3.96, 11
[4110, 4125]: -3.81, 12.5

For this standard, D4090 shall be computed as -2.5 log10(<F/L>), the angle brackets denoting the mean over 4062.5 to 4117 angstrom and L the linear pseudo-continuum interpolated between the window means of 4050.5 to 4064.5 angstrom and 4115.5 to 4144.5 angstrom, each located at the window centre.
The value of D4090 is 0.08 mag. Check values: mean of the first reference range 12.8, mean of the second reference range 11.7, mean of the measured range 11.4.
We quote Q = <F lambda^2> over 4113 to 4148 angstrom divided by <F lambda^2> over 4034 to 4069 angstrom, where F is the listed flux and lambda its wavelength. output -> 1.1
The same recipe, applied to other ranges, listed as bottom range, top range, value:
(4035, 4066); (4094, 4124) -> 1.09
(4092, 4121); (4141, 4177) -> 1.01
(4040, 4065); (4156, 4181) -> 1.07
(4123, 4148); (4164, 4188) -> 0.88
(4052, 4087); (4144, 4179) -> 0.90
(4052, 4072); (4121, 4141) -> 1.00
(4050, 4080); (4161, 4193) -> 0.80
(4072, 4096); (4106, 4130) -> 1.03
